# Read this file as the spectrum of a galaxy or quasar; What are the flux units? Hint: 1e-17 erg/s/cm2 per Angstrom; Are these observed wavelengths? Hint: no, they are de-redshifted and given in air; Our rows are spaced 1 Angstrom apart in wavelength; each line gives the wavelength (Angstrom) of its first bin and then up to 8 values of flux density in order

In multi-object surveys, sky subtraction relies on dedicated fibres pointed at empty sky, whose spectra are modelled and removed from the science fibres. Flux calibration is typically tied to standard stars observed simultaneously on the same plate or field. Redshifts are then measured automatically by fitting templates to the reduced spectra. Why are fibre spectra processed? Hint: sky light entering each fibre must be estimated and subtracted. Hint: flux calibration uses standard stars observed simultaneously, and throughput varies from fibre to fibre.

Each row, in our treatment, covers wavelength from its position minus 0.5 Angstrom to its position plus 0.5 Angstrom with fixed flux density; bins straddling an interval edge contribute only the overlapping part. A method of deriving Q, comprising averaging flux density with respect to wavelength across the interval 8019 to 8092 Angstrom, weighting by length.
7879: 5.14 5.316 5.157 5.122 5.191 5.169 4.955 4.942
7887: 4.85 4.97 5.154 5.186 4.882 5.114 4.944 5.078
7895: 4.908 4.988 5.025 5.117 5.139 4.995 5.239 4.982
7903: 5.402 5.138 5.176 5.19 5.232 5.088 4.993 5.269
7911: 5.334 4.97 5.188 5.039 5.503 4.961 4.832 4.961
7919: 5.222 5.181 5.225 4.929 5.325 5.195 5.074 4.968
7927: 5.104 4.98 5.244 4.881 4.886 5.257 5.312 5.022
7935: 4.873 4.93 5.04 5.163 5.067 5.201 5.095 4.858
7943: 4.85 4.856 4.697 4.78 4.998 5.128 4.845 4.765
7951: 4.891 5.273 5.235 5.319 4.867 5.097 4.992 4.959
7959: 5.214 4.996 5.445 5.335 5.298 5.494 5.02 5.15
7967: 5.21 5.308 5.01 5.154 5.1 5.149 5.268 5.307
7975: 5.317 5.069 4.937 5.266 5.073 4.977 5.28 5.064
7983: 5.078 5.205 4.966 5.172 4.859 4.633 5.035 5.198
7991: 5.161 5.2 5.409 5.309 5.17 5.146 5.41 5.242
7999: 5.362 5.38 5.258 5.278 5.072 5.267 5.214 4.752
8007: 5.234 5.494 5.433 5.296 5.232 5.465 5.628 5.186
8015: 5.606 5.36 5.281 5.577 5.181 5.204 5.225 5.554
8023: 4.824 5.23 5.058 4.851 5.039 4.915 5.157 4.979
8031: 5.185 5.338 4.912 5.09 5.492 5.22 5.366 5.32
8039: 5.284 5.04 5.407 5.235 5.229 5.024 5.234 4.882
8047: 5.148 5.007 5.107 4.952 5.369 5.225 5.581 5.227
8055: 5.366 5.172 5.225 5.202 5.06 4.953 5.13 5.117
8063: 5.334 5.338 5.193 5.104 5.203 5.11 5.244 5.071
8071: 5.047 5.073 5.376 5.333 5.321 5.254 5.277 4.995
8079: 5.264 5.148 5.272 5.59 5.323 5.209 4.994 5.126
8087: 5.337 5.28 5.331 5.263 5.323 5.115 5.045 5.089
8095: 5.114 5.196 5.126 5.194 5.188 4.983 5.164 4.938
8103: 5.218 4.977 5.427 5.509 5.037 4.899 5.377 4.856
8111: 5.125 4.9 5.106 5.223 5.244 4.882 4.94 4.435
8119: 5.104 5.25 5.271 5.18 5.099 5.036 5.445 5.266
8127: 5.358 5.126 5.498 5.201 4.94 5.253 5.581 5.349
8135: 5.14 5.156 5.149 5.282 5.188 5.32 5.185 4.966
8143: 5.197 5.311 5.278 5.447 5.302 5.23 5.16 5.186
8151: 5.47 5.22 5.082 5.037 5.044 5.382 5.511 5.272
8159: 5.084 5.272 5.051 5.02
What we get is 5.19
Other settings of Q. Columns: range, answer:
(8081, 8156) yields 5.18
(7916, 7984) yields 5.09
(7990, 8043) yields 5.24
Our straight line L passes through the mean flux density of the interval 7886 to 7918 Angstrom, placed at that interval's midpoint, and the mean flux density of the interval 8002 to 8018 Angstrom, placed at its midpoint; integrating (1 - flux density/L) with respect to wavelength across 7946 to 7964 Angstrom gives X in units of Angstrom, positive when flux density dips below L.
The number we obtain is 0.3 Angstrom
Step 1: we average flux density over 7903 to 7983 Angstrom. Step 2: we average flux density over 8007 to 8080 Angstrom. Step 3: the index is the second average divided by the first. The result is 1.0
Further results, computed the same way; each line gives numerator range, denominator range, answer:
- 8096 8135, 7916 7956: 1.02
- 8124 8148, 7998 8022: 0.99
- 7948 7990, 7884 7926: 1.00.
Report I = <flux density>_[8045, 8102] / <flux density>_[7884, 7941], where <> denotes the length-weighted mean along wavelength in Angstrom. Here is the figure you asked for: 1.02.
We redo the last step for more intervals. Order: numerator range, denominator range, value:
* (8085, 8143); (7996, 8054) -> 0.99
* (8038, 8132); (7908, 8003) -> 1.01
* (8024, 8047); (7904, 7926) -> 1.00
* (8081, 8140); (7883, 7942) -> 1.02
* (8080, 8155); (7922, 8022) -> 1.01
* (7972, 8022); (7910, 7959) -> 1.03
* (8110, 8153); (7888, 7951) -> 1.02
